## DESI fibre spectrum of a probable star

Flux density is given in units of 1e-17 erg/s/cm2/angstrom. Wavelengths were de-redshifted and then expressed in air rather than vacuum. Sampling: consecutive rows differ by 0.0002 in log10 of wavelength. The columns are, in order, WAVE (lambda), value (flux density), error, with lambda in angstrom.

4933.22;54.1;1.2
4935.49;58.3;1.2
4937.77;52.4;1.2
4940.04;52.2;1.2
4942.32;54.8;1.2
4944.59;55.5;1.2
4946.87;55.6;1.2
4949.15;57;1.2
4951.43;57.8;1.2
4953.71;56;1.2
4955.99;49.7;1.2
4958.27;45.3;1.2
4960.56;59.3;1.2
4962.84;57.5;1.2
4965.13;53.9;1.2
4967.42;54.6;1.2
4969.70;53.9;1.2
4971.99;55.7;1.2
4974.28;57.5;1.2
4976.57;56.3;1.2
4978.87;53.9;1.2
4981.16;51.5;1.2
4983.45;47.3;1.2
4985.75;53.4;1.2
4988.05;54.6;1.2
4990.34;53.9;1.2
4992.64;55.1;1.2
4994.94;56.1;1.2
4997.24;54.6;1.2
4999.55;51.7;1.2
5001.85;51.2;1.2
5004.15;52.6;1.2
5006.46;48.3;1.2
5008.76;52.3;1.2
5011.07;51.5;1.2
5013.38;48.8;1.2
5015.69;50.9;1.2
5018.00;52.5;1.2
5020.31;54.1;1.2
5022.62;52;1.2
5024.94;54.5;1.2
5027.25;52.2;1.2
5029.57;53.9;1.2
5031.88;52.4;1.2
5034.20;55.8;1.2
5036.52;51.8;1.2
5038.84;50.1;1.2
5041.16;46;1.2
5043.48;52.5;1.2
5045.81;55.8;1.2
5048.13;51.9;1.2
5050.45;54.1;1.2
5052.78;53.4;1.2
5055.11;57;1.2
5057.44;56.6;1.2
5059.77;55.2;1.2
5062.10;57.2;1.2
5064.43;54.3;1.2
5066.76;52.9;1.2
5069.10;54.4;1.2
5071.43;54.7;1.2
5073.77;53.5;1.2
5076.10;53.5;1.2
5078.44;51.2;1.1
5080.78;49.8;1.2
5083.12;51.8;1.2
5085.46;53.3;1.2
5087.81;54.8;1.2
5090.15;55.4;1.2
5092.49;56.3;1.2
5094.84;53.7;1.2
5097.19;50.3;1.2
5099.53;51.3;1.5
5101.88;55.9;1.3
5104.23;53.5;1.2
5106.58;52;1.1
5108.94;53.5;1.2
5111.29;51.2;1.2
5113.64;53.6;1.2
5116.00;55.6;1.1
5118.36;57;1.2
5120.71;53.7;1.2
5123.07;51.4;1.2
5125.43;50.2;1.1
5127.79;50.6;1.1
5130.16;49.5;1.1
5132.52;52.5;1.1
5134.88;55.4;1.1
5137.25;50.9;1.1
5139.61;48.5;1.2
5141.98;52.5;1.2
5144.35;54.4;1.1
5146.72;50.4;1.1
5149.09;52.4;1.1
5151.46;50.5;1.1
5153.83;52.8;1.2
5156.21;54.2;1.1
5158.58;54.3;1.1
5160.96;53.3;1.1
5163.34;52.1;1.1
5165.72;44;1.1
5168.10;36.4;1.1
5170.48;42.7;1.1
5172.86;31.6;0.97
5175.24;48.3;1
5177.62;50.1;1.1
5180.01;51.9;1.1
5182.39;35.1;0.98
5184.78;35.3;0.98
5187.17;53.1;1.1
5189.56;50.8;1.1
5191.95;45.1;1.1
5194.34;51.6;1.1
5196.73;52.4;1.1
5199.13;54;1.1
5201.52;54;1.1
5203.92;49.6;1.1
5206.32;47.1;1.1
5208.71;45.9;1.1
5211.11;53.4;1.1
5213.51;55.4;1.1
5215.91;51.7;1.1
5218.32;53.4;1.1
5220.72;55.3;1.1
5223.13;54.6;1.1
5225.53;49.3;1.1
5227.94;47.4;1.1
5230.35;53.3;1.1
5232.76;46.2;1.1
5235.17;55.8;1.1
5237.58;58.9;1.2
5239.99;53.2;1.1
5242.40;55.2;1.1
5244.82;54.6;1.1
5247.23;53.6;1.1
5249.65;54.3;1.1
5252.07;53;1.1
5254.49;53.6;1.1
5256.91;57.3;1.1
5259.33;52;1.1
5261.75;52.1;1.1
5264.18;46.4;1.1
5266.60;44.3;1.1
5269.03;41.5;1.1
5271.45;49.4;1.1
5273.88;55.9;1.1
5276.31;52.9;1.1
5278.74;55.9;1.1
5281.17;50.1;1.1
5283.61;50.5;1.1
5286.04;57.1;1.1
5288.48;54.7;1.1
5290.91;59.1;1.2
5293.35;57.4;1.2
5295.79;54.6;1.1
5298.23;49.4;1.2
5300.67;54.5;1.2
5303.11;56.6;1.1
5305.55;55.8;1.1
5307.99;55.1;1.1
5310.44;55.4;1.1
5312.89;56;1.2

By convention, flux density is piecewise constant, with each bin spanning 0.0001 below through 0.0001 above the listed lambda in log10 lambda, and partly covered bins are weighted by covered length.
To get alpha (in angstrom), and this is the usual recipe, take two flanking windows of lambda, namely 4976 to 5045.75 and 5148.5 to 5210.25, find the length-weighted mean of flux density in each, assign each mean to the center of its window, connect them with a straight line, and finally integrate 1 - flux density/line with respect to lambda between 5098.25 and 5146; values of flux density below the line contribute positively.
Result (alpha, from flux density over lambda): -3.0 angstrom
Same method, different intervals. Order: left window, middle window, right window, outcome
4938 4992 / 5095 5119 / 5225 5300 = 0.05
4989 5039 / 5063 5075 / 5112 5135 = -0.30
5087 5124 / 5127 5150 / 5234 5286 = 0.75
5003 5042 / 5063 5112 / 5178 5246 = -1.69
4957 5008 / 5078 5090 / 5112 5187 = -0.35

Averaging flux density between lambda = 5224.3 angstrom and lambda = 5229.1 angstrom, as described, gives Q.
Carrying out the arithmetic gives 48.4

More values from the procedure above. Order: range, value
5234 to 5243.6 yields 55.8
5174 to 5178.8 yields 49.1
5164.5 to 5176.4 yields 40.6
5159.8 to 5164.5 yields 52.7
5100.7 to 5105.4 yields 54.7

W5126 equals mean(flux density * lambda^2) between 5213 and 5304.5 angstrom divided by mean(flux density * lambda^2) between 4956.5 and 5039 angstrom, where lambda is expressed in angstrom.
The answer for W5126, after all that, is 1.10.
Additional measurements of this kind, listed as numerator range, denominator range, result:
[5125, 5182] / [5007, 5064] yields 0.97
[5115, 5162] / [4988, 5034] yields 1.05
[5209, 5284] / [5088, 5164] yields 1.04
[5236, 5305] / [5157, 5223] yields 1.13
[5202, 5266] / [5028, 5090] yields 1.05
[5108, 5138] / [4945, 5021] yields 1.04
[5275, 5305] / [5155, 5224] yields 1.16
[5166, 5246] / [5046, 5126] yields 0.97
